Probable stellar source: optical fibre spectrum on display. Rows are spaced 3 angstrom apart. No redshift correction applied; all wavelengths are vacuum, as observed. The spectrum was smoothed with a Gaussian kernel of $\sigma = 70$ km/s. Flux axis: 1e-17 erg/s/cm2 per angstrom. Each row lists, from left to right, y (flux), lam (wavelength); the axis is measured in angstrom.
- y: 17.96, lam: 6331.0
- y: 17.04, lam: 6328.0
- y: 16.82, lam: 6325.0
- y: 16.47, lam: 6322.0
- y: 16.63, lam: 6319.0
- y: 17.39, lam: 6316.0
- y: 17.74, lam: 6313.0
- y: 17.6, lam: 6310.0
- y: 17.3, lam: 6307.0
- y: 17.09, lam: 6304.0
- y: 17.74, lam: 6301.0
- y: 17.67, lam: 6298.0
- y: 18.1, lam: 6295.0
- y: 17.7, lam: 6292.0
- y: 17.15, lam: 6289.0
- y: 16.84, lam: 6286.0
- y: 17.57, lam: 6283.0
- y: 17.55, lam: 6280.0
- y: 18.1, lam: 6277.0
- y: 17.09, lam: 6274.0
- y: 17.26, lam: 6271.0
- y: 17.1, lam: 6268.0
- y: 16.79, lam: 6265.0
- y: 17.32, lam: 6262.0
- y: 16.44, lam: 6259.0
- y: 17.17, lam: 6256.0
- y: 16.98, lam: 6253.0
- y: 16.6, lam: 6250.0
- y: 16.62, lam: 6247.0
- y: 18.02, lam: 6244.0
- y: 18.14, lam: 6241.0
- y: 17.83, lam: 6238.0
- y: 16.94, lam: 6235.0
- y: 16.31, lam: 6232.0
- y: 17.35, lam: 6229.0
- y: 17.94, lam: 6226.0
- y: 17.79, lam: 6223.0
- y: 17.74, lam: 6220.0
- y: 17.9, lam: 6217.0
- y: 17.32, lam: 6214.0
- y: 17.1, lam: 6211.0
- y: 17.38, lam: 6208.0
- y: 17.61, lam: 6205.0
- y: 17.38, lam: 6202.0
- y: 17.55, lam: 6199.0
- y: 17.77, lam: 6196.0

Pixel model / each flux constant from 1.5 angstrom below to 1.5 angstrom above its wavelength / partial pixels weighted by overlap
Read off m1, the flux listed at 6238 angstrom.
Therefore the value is 17.83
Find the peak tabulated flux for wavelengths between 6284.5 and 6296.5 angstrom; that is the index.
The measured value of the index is 18.1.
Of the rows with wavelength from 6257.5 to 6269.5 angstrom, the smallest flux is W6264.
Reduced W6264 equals 16.44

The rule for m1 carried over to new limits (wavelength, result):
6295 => 18.1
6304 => 17.09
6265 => 16.79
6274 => 17.09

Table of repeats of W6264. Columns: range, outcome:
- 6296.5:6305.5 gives 17.09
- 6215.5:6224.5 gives 17.74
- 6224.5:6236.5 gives 16.31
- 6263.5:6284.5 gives 16.79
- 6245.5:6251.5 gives 16.6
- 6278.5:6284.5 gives 17.55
